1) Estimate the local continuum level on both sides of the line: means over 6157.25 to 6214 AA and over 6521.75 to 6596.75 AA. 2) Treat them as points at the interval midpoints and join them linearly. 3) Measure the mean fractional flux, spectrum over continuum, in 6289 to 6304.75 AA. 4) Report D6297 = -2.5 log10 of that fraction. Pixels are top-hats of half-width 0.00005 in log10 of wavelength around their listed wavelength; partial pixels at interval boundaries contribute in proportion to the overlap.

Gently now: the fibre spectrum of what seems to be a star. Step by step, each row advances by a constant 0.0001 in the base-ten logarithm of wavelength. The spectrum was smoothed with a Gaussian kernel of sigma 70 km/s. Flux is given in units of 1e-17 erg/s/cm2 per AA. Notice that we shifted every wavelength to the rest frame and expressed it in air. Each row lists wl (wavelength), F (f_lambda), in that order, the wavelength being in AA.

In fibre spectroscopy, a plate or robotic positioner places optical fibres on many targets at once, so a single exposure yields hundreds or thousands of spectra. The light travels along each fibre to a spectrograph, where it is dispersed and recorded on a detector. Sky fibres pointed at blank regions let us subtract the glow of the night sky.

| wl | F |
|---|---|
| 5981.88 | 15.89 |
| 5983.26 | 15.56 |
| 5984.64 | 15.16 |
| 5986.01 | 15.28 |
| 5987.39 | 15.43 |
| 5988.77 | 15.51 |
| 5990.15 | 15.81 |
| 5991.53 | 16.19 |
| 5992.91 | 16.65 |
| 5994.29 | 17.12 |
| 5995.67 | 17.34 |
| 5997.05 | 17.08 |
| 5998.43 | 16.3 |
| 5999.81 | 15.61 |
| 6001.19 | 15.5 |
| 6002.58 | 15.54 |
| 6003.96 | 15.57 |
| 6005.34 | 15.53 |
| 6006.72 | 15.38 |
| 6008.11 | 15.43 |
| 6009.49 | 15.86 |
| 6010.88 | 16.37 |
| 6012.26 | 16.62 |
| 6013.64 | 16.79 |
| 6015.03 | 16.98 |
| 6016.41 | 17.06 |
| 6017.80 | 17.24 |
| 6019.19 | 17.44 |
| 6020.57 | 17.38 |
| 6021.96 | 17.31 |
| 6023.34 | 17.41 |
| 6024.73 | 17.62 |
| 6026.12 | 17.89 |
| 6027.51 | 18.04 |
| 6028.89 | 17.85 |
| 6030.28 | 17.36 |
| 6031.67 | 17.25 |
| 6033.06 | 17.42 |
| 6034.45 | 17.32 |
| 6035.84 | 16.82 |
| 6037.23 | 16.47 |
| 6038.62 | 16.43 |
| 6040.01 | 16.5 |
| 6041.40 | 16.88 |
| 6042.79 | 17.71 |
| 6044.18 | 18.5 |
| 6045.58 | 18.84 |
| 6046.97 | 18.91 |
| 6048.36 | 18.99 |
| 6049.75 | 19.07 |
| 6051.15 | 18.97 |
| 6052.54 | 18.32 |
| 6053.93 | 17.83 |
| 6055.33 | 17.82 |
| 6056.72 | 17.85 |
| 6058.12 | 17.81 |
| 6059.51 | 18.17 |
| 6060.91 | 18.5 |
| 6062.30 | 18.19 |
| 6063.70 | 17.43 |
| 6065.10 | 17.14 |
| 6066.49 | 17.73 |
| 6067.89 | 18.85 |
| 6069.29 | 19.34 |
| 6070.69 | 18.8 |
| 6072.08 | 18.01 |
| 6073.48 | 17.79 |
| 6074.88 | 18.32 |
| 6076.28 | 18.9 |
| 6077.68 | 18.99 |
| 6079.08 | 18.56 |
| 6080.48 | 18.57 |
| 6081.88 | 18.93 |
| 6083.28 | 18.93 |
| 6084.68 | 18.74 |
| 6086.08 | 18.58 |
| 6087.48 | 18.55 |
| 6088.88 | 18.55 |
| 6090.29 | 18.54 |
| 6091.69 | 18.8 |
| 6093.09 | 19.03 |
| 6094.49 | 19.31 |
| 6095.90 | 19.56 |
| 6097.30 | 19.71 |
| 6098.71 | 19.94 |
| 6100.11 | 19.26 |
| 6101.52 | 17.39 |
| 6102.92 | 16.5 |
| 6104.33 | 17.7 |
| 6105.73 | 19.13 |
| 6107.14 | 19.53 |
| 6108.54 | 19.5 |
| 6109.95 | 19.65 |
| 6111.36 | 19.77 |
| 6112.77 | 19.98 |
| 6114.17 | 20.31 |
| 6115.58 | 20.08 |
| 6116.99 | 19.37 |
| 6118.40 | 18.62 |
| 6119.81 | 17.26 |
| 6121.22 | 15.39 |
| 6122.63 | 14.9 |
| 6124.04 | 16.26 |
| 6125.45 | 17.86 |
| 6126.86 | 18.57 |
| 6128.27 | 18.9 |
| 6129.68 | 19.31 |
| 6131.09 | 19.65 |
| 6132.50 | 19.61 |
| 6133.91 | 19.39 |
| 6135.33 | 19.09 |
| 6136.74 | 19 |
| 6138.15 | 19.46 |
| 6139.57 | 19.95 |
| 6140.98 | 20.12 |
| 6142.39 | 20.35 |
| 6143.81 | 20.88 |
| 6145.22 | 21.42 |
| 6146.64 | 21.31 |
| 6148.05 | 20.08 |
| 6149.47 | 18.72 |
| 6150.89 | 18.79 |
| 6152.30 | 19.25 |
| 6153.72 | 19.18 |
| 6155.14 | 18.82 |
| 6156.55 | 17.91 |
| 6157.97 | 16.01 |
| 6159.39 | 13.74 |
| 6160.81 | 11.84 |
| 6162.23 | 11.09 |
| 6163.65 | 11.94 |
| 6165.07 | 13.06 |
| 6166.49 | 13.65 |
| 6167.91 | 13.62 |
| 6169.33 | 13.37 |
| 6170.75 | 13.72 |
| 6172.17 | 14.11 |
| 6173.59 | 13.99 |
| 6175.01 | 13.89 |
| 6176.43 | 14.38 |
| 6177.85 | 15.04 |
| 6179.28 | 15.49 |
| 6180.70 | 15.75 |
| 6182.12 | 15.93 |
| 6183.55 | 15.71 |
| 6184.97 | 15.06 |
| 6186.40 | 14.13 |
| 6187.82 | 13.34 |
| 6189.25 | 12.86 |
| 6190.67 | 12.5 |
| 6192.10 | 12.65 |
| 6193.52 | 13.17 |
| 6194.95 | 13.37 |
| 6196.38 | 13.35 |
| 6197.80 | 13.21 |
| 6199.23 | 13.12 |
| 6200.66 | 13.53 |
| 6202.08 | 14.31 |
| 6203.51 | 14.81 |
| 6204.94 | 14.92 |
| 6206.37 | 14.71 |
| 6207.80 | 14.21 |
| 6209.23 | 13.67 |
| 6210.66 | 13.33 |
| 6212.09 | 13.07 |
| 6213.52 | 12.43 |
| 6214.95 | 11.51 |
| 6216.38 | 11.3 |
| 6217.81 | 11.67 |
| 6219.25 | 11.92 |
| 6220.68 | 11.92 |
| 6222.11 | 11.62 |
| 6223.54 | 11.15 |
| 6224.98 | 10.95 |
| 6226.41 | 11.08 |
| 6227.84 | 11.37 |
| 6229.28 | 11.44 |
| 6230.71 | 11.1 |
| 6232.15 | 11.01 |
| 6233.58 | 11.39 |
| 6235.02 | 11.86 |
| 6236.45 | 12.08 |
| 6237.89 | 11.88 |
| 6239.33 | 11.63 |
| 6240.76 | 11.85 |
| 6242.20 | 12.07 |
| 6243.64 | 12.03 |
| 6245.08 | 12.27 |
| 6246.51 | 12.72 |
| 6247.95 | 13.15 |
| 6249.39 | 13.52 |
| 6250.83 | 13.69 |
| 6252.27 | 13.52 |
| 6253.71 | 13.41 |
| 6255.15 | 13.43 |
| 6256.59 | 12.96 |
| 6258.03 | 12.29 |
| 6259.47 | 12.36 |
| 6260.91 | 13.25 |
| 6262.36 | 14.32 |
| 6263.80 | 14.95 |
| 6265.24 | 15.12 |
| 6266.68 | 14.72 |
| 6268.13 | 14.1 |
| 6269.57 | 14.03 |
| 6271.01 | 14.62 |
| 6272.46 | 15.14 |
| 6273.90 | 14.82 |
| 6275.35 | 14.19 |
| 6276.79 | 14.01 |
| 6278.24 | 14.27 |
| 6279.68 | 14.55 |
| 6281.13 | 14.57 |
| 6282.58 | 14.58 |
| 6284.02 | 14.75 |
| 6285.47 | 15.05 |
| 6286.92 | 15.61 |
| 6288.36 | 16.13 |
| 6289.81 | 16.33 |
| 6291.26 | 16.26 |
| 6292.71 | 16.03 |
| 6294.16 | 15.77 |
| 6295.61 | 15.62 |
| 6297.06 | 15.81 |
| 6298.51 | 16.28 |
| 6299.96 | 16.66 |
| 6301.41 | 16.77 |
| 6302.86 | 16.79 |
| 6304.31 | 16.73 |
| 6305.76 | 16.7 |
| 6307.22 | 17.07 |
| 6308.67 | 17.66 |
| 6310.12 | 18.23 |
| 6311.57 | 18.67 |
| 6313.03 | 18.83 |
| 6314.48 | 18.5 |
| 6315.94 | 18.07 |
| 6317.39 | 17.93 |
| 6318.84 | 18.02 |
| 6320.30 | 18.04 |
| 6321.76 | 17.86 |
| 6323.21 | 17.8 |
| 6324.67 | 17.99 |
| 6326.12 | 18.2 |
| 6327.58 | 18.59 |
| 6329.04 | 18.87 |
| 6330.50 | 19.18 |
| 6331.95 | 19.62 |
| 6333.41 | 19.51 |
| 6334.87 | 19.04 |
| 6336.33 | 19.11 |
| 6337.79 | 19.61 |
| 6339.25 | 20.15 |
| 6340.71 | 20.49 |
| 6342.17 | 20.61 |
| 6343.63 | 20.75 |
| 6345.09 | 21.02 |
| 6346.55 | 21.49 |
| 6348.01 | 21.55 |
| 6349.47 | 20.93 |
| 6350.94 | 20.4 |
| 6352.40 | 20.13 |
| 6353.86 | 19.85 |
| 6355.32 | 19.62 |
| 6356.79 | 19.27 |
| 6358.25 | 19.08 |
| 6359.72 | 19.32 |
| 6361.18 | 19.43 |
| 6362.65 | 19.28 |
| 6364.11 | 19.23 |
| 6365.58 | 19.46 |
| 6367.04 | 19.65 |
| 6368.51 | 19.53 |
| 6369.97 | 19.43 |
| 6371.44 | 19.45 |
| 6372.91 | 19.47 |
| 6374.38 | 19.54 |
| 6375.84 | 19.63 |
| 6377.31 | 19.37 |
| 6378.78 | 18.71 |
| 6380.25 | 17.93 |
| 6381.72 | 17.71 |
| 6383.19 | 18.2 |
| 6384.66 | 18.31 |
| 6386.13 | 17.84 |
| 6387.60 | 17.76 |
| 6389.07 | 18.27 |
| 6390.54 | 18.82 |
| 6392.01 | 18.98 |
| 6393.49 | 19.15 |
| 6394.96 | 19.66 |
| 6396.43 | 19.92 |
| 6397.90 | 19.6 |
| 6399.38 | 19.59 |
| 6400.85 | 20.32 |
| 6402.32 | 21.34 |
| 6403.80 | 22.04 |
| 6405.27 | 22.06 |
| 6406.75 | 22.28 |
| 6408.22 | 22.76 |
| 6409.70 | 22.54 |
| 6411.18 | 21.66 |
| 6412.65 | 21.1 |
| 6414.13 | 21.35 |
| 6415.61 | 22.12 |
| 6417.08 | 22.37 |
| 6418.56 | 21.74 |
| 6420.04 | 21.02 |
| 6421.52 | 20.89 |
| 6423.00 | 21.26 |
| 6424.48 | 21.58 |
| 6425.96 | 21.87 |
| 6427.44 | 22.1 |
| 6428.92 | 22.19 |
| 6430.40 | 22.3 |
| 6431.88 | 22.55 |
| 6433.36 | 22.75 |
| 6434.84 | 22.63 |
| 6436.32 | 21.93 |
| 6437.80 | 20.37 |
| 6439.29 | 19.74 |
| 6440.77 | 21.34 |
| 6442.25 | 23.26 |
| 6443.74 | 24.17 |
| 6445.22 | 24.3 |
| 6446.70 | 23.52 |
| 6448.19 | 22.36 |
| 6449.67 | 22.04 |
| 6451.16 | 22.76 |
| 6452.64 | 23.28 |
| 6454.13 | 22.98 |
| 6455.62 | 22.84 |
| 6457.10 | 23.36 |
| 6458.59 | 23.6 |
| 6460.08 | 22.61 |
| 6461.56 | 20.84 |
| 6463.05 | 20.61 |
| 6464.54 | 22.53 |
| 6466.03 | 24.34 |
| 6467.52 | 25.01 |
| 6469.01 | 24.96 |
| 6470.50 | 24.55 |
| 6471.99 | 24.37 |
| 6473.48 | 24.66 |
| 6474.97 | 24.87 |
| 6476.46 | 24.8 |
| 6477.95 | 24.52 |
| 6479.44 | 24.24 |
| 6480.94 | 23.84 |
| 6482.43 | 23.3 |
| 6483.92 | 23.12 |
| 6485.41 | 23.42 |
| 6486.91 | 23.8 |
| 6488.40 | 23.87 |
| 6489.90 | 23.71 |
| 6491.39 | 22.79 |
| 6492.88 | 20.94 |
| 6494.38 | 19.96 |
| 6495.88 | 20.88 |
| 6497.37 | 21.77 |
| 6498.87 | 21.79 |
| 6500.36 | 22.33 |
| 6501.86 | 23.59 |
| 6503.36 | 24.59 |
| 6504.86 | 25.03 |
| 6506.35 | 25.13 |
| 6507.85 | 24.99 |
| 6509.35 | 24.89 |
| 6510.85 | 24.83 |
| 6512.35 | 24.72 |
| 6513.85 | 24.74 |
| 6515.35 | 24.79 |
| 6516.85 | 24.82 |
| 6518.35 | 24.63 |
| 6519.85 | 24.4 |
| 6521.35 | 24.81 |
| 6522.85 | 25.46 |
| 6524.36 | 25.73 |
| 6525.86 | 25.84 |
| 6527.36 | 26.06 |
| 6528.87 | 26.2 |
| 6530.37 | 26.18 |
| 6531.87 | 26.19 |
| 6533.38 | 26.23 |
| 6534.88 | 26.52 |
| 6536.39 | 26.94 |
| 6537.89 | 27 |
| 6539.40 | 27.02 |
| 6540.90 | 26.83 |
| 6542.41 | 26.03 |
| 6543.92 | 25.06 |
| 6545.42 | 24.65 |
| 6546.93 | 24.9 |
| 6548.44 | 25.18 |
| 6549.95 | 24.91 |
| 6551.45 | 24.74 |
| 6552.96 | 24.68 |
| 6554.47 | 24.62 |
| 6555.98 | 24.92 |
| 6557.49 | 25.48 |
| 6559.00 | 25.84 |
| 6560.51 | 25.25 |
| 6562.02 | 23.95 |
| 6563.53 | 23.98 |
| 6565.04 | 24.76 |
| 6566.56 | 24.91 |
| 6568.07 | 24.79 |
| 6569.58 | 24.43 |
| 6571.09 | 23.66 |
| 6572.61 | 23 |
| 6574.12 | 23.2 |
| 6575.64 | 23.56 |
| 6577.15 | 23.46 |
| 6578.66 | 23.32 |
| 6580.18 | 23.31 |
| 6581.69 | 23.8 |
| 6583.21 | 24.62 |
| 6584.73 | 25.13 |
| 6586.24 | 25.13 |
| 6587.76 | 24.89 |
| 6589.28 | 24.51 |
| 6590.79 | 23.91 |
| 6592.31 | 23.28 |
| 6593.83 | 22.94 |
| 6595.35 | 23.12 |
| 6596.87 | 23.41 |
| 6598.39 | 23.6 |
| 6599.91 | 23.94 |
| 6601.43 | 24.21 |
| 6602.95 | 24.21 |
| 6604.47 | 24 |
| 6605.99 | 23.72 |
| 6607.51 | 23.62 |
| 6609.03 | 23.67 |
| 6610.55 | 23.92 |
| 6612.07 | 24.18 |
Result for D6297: 0.05 mag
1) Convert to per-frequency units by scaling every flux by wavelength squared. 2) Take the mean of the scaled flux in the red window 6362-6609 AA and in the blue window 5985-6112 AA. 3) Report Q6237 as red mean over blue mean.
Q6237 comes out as 1.5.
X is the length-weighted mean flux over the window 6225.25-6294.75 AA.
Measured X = 13.6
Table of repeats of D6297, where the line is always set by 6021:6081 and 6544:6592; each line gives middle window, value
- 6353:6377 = 0.128 mag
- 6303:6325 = 0.190 mag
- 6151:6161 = 0.132 mag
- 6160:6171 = 0.455 mag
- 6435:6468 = 0.018 mag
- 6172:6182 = 0.303 mag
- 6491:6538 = -0.033 mag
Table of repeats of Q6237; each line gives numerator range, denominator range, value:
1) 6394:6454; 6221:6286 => 1.76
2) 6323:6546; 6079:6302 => 1.54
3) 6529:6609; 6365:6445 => 1.26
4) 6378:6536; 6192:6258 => 1.94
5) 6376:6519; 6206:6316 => 1.68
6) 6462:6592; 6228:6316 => 1.82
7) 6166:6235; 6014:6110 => 0.76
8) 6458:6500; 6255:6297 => 1.69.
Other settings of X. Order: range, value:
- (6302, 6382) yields 19.1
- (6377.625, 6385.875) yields 18.2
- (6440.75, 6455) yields 23.1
